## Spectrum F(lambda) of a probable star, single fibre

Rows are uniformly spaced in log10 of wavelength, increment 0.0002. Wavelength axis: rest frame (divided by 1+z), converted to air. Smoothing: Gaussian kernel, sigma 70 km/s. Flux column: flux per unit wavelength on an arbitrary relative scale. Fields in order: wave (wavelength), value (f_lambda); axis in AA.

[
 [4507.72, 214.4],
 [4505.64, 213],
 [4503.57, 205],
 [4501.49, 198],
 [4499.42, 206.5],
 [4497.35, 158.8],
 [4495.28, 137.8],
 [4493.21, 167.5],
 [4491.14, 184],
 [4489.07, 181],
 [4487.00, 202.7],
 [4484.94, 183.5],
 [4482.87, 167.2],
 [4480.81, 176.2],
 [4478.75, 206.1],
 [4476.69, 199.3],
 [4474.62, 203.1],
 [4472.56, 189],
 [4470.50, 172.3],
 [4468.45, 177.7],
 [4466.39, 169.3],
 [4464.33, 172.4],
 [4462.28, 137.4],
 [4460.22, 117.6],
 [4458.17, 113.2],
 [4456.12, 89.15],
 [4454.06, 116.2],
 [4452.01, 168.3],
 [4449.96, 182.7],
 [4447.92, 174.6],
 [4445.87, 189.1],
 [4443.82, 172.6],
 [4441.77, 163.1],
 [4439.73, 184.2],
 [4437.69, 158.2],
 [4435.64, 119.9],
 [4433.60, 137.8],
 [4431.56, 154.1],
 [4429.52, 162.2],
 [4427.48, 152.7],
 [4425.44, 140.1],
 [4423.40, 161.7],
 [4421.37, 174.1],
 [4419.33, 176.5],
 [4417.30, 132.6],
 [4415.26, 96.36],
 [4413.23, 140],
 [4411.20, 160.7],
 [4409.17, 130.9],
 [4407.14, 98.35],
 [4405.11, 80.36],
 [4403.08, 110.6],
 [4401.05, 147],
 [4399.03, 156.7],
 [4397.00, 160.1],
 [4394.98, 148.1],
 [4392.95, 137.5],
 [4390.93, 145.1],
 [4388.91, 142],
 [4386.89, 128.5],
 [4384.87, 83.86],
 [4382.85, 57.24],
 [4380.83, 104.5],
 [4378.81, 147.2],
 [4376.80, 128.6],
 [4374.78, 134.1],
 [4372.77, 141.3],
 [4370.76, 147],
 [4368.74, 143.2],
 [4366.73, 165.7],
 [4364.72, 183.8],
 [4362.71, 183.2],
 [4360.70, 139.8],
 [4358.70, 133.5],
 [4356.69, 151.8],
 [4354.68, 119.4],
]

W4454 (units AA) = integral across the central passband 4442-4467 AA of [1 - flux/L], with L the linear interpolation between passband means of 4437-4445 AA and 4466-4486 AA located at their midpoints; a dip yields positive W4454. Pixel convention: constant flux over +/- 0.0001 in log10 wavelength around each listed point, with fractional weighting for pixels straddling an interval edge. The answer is 3.6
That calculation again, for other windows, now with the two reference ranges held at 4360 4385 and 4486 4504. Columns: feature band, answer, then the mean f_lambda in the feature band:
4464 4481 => -1.2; 186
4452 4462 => 3.0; 117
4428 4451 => -0.3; 163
